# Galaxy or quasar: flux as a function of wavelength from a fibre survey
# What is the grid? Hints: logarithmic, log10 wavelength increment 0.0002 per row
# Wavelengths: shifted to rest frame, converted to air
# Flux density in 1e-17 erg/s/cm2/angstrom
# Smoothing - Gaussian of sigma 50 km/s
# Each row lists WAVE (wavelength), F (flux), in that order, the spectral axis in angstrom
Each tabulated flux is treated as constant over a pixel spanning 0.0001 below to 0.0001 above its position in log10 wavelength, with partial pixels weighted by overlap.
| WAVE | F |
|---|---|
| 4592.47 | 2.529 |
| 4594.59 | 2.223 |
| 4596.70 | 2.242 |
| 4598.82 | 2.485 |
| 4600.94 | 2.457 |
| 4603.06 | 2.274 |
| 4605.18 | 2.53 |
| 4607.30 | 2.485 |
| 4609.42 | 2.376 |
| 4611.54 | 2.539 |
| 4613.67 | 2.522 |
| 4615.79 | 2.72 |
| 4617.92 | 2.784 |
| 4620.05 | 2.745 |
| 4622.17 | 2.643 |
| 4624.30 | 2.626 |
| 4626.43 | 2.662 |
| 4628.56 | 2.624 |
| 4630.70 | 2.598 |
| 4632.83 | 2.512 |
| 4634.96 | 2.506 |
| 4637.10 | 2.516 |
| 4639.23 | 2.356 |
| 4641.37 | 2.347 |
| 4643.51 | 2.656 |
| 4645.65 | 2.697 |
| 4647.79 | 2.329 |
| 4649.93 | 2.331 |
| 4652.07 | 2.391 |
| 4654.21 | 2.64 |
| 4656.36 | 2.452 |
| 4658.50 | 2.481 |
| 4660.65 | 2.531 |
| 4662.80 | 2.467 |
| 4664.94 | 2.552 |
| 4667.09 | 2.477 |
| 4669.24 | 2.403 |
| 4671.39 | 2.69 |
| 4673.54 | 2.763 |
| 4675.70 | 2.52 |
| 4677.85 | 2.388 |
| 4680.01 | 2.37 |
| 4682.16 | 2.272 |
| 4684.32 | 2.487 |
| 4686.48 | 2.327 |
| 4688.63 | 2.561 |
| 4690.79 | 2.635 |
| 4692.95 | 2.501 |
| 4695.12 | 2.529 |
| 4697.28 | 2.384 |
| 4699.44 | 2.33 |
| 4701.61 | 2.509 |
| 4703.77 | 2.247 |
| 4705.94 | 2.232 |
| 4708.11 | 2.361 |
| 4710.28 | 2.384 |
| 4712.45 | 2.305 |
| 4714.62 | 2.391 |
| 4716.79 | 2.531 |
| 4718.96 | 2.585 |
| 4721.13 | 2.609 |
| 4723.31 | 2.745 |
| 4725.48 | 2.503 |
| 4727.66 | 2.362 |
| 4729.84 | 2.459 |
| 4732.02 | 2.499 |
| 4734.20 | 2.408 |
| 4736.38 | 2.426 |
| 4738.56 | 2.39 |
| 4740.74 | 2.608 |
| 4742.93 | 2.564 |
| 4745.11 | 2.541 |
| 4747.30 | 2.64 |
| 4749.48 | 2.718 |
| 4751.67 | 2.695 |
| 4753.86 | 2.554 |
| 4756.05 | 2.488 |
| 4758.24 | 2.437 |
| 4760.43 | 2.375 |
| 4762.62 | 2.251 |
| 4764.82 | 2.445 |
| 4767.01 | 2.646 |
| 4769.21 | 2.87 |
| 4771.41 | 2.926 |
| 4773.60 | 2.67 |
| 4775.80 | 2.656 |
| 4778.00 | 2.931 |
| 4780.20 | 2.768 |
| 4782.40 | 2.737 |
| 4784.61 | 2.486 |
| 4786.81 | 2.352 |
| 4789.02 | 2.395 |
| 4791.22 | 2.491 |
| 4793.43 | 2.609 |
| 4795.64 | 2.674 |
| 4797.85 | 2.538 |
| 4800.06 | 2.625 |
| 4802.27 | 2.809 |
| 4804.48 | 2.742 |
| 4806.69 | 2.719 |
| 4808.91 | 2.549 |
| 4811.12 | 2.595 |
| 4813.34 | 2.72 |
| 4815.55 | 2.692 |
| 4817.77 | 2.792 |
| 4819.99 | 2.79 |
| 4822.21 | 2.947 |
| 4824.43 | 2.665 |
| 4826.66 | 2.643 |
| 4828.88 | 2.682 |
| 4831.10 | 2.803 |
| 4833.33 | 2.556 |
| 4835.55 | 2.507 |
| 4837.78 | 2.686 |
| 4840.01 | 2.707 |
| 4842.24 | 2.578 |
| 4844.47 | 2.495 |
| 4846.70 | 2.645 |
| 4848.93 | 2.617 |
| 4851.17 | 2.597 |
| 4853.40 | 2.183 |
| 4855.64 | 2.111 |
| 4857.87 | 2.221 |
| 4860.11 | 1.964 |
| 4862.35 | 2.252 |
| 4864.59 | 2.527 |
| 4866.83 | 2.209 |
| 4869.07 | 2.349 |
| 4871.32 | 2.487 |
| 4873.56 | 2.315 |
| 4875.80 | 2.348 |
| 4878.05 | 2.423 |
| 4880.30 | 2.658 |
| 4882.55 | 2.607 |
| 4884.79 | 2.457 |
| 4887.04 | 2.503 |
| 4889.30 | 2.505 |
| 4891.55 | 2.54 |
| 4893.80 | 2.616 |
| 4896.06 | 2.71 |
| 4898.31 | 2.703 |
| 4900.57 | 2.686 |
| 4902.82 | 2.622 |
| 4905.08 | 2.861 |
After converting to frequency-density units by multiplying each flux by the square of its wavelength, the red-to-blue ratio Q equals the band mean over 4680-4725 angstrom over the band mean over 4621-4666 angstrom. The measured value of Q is 1.00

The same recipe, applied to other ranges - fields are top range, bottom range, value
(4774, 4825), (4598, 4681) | 1.13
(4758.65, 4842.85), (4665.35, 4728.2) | 1.12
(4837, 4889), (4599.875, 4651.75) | 1.06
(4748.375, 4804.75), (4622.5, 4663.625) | 1.10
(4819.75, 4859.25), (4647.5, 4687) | 1.12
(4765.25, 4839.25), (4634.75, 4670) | 1.15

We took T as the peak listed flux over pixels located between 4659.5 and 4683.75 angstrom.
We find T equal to 2.763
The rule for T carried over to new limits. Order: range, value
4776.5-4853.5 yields 2.947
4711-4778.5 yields 2.931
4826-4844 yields 2.803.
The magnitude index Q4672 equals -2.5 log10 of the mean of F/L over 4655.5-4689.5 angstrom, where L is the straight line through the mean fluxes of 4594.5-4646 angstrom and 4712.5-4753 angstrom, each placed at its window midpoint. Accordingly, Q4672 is 0.020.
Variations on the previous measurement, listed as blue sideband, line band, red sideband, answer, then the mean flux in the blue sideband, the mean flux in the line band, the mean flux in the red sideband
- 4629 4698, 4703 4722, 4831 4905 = 0.04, 2.49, 2.41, 2.49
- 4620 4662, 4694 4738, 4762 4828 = 0.07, 2.53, 2.44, 2.66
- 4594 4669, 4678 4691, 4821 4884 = 0.03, 2.51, 2.43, 2.49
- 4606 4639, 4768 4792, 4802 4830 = 0.01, 2.58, 2.66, 2.72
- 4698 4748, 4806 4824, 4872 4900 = -0.09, 2.46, 2.72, 2.53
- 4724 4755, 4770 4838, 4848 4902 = -0.08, 2.53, 2.67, 2.44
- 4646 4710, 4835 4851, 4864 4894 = -0.06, 2.46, 2.61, 2.46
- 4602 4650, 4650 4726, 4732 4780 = 0.04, 2.54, 2.47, 2.58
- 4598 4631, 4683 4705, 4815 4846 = 0.07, 2.57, 2.45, 2.68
